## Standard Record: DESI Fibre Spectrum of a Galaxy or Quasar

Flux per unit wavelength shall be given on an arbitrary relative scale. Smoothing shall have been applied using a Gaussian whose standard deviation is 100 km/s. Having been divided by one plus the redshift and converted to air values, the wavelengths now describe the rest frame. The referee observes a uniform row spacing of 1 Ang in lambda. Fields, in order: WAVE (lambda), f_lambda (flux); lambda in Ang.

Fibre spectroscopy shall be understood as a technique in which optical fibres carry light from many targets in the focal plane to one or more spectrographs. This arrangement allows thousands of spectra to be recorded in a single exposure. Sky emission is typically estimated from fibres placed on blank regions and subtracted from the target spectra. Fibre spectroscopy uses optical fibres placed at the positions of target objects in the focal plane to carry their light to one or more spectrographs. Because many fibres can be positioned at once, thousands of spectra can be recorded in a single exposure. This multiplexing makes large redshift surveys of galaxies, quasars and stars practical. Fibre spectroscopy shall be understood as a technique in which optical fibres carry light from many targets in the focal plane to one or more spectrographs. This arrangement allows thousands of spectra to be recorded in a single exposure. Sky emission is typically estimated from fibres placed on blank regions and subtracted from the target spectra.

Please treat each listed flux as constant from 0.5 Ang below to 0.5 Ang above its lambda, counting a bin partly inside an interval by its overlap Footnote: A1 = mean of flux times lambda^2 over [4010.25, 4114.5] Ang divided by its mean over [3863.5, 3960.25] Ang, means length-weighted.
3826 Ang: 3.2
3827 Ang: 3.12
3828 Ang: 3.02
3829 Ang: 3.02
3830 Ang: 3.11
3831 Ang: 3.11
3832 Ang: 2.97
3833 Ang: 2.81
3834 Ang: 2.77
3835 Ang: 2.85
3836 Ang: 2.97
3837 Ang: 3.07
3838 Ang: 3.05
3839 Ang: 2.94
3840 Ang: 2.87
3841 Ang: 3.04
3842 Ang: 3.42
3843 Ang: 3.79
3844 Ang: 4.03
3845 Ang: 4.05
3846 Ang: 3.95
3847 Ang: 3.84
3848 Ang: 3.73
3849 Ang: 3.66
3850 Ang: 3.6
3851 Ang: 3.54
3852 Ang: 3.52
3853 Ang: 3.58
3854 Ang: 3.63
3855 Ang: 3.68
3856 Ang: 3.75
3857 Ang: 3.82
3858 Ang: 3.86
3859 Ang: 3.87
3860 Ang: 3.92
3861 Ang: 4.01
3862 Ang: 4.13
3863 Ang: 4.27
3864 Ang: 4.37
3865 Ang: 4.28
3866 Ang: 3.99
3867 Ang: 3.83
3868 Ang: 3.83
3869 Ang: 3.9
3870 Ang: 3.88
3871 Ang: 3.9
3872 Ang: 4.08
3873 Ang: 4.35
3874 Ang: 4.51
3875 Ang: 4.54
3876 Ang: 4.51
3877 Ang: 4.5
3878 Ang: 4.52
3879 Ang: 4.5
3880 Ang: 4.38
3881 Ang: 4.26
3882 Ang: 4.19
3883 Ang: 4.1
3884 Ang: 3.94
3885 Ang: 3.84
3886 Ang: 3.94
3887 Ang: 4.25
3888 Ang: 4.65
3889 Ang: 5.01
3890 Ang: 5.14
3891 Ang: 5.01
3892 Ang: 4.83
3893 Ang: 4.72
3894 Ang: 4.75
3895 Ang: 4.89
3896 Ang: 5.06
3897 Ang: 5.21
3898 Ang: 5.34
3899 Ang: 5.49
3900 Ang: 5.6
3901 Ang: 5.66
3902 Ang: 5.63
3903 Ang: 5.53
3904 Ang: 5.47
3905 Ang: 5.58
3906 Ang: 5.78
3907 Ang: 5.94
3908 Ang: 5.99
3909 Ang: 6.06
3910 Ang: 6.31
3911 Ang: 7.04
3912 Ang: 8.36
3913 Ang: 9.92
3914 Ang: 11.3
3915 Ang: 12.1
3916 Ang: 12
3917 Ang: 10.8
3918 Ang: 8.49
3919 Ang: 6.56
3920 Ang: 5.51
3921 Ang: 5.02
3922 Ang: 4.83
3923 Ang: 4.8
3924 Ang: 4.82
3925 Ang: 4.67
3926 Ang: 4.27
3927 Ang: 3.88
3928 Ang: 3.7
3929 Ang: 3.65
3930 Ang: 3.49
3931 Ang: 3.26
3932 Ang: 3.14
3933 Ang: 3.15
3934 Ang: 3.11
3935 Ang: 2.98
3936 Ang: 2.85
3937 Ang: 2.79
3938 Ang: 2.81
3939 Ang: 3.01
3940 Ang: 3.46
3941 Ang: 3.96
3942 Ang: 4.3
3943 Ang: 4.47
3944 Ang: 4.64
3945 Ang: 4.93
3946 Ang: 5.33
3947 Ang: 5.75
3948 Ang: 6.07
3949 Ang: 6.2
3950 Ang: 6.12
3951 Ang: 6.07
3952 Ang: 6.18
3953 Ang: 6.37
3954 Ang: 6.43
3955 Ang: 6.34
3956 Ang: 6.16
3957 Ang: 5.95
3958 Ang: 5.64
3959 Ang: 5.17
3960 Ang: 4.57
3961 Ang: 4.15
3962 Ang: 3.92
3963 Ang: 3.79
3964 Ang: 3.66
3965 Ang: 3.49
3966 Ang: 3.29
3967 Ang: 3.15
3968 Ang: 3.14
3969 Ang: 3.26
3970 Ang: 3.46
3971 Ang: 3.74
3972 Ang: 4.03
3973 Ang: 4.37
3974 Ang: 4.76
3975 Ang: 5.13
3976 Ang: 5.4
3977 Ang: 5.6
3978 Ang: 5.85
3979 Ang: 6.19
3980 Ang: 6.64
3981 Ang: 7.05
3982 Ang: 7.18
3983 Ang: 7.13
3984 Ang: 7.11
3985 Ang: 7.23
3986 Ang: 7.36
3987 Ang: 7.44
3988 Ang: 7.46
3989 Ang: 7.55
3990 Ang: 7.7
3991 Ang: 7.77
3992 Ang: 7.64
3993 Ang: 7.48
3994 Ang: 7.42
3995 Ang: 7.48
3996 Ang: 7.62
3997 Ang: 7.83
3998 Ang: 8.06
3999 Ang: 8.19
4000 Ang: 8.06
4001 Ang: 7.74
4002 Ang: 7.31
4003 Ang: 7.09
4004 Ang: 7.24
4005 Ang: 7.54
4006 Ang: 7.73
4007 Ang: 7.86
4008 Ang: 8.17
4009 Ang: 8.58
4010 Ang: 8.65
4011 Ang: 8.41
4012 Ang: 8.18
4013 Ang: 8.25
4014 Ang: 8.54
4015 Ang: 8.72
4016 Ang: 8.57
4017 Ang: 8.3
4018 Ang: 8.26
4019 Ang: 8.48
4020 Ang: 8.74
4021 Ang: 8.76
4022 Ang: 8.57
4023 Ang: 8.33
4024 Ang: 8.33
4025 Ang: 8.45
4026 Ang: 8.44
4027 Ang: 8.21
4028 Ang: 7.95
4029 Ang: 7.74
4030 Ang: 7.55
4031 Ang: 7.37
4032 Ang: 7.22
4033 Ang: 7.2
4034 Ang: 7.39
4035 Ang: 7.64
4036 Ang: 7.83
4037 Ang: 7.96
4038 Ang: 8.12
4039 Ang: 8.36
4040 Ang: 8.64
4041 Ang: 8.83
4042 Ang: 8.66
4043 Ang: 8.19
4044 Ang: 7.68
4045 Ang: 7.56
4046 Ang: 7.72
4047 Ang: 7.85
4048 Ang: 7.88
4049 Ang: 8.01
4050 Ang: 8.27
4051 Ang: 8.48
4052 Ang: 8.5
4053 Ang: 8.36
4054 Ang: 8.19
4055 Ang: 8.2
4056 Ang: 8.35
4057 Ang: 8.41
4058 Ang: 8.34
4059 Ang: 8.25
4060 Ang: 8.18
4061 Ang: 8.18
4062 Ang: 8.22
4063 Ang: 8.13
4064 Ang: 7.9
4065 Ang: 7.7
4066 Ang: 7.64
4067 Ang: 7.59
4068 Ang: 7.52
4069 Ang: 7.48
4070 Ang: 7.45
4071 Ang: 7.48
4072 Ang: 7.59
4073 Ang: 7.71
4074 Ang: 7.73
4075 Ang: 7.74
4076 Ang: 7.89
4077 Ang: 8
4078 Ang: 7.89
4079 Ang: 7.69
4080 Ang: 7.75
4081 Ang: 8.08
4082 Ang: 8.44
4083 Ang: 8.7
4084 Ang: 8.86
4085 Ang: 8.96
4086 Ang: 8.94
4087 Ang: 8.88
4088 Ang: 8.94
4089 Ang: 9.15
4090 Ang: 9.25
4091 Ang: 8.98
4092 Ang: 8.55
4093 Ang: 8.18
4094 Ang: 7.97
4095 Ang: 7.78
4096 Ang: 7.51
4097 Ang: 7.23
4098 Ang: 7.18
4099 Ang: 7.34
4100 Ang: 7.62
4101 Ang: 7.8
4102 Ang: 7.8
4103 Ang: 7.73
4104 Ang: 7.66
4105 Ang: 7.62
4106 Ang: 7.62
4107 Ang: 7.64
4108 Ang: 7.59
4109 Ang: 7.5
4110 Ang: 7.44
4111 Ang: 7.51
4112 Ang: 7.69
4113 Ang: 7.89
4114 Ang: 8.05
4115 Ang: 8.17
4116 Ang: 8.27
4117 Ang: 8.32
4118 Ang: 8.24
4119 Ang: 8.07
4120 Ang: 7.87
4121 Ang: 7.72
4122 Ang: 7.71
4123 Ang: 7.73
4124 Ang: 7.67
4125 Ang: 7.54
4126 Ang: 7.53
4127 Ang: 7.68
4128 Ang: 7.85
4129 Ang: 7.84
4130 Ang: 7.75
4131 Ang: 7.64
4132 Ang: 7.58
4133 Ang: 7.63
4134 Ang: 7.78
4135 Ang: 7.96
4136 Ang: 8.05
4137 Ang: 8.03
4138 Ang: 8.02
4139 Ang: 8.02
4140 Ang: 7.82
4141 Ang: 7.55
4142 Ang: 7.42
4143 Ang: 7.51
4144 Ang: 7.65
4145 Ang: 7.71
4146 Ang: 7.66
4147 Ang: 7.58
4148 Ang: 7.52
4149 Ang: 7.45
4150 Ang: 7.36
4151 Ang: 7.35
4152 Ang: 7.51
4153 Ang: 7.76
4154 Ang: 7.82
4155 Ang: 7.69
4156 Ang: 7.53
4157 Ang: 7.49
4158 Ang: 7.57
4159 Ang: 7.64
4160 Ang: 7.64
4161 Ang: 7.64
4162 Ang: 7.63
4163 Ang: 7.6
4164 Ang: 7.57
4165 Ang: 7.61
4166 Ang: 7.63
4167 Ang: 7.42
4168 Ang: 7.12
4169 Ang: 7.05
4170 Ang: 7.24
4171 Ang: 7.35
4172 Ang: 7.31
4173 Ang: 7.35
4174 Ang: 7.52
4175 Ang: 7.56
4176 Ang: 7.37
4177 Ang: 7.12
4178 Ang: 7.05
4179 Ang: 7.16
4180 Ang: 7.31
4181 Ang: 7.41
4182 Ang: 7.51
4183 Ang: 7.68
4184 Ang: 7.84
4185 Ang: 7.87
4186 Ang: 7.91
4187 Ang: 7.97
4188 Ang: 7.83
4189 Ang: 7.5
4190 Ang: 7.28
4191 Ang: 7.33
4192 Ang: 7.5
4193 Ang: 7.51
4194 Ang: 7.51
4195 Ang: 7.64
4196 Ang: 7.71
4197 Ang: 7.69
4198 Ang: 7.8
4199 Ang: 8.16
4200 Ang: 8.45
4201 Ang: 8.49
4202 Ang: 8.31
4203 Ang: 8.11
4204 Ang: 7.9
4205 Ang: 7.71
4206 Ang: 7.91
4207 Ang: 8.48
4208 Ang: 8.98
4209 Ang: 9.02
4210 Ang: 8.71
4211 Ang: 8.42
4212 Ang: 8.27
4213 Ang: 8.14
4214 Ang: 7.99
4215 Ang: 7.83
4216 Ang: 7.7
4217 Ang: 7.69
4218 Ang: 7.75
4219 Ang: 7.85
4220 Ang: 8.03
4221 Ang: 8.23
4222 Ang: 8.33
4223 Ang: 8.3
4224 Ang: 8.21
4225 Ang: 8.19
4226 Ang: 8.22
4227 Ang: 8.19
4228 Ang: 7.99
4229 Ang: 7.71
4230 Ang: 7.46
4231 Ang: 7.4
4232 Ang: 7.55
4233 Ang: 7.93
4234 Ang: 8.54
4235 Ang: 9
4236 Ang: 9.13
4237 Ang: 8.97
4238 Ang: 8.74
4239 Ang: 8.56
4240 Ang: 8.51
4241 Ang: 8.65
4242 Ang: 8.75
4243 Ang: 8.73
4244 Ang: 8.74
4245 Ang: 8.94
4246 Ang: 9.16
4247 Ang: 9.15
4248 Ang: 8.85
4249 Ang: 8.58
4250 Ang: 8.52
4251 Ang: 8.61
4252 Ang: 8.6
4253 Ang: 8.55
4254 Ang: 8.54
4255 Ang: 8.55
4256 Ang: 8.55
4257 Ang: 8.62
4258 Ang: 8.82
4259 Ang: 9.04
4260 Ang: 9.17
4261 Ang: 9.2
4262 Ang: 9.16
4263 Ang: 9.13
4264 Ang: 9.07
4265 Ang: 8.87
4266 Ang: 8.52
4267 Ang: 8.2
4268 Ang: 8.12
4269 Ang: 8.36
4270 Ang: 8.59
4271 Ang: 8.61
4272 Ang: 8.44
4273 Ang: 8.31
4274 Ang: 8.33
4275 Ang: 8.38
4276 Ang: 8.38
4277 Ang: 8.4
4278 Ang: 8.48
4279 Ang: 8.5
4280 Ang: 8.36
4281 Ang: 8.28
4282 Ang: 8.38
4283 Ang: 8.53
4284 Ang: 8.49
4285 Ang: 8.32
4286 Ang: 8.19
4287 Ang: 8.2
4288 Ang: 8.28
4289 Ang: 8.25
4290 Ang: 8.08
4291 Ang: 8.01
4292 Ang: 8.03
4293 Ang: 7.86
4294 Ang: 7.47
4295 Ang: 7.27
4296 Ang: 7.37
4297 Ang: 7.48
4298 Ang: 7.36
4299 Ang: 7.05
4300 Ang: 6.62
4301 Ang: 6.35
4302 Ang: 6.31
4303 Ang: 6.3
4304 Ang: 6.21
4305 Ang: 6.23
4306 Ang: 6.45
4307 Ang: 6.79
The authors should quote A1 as 1.7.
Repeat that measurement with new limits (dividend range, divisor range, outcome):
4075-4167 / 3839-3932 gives 1.80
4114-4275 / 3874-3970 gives 1.79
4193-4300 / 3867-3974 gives 1.95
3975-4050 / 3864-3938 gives 1.60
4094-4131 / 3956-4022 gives 1.24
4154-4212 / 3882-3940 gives 1.65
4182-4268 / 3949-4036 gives 1.36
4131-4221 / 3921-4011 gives 1.53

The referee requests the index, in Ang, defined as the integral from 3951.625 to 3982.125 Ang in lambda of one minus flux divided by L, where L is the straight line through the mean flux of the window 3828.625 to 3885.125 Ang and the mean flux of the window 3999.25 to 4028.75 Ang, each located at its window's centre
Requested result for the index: 8.5 Ang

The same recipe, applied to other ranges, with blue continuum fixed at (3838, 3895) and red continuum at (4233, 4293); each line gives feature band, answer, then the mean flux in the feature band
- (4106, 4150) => -4.52 Ang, 7.76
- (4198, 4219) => -0.59 Ang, 8.18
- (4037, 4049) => -4.07 Ang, 8.12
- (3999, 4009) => -3.72 Ang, 7.71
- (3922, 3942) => 4.90 Ang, 3.62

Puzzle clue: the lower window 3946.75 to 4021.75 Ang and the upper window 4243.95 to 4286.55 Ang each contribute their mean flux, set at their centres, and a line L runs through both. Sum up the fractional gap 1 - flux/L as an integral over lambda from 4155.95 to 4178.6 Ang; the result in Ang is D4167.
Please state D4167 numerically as 1.3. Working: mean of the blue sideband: 6.57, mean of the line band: 7.43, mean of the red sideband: 8.62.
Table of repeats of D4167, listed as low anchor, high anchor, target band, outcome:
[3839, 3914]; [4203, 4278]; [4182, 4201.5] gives 0.4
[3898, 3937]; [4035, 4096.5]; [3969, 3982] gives 3.0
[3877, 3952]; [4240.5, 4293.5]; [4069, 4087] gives -3.4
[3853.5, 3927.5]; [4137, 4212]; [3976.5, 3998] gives -4.0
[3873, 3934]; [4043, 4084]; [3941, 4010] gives 5.6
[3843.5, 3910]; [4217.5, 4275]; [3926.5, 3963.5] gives 4.9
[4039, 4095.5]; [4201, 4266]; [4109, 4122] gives 0.5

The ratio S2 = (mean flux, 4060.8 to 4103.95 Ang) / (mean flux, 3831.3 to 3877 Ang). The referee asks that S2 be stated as 2.2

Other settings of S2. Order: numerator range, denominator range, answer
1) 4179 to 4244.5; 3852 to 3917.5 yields 1.55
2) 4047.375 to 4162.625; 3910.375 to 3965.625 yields 1.47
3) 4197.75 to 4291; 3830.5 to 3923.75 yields 1.75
